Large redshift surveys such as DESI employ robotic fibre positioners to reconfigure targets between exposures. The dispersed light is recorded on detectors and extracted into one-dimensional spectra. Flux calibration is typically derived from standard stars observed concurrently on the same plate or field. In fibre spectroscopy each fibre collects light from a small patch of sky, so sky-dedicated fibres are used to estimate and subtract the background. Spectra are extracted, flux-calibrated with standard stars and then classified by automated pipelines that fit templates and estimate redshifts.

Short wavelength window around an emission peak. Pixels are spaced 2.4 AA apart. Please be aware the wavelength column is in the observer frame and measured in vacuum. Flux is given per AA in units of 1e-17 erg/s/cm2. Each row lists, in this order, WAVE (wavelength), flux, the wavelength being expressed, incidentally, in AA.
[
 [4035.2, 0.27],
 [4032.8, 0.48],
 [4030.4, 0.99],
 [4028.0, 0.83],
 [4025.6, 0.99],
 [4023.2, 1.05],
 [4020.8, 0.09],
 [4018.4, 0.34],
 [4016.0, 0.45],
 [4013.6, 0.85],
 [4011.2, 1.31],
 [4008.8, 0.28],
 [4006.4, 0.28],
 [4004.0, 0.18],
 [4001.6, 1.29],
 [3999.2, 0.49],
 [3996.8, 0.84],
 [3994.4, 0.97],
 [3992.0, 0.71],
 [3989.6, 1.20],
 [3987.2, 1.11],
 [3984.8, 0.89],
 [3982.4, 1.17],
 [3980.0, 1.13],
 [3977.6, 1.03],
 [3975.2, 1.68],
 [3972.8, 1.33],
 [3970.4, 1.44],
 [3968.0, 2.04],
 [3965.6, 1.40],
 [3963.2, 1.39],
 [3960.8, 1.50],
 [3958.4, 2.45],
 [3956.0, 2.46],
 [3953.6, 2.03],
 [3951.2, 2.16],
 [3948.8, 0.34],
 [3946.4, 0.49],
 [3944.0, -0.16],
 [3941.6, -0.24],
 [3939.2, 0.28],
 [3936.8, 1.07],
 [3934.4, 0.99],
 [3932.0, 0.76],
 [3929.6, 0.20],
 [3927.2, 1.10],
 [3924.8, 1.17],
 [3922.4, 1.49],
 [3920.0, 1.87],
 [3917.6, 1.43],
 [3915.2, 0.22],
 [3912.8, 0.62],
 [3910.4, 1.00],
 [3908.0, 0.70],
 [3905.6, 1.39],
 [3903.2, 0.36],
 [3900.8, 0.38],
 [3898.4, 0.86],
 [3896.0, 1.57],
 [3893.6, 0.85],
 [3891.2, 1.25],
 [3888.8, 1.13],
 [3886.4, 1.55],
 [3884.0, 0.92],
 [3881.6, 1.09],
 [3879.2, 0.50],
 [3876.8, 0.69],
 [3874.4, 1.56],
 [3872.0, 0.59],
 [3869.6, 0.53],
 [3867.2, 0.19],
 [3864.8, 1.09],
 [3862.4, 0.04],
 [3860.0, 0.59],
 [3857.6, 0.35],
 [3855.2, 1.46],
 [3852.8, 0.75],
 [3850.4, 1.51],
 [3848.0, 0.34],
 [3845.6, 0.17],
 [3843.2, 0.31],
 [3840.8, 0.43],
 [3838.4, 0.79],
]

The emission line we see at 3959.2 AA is Lyman alpha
